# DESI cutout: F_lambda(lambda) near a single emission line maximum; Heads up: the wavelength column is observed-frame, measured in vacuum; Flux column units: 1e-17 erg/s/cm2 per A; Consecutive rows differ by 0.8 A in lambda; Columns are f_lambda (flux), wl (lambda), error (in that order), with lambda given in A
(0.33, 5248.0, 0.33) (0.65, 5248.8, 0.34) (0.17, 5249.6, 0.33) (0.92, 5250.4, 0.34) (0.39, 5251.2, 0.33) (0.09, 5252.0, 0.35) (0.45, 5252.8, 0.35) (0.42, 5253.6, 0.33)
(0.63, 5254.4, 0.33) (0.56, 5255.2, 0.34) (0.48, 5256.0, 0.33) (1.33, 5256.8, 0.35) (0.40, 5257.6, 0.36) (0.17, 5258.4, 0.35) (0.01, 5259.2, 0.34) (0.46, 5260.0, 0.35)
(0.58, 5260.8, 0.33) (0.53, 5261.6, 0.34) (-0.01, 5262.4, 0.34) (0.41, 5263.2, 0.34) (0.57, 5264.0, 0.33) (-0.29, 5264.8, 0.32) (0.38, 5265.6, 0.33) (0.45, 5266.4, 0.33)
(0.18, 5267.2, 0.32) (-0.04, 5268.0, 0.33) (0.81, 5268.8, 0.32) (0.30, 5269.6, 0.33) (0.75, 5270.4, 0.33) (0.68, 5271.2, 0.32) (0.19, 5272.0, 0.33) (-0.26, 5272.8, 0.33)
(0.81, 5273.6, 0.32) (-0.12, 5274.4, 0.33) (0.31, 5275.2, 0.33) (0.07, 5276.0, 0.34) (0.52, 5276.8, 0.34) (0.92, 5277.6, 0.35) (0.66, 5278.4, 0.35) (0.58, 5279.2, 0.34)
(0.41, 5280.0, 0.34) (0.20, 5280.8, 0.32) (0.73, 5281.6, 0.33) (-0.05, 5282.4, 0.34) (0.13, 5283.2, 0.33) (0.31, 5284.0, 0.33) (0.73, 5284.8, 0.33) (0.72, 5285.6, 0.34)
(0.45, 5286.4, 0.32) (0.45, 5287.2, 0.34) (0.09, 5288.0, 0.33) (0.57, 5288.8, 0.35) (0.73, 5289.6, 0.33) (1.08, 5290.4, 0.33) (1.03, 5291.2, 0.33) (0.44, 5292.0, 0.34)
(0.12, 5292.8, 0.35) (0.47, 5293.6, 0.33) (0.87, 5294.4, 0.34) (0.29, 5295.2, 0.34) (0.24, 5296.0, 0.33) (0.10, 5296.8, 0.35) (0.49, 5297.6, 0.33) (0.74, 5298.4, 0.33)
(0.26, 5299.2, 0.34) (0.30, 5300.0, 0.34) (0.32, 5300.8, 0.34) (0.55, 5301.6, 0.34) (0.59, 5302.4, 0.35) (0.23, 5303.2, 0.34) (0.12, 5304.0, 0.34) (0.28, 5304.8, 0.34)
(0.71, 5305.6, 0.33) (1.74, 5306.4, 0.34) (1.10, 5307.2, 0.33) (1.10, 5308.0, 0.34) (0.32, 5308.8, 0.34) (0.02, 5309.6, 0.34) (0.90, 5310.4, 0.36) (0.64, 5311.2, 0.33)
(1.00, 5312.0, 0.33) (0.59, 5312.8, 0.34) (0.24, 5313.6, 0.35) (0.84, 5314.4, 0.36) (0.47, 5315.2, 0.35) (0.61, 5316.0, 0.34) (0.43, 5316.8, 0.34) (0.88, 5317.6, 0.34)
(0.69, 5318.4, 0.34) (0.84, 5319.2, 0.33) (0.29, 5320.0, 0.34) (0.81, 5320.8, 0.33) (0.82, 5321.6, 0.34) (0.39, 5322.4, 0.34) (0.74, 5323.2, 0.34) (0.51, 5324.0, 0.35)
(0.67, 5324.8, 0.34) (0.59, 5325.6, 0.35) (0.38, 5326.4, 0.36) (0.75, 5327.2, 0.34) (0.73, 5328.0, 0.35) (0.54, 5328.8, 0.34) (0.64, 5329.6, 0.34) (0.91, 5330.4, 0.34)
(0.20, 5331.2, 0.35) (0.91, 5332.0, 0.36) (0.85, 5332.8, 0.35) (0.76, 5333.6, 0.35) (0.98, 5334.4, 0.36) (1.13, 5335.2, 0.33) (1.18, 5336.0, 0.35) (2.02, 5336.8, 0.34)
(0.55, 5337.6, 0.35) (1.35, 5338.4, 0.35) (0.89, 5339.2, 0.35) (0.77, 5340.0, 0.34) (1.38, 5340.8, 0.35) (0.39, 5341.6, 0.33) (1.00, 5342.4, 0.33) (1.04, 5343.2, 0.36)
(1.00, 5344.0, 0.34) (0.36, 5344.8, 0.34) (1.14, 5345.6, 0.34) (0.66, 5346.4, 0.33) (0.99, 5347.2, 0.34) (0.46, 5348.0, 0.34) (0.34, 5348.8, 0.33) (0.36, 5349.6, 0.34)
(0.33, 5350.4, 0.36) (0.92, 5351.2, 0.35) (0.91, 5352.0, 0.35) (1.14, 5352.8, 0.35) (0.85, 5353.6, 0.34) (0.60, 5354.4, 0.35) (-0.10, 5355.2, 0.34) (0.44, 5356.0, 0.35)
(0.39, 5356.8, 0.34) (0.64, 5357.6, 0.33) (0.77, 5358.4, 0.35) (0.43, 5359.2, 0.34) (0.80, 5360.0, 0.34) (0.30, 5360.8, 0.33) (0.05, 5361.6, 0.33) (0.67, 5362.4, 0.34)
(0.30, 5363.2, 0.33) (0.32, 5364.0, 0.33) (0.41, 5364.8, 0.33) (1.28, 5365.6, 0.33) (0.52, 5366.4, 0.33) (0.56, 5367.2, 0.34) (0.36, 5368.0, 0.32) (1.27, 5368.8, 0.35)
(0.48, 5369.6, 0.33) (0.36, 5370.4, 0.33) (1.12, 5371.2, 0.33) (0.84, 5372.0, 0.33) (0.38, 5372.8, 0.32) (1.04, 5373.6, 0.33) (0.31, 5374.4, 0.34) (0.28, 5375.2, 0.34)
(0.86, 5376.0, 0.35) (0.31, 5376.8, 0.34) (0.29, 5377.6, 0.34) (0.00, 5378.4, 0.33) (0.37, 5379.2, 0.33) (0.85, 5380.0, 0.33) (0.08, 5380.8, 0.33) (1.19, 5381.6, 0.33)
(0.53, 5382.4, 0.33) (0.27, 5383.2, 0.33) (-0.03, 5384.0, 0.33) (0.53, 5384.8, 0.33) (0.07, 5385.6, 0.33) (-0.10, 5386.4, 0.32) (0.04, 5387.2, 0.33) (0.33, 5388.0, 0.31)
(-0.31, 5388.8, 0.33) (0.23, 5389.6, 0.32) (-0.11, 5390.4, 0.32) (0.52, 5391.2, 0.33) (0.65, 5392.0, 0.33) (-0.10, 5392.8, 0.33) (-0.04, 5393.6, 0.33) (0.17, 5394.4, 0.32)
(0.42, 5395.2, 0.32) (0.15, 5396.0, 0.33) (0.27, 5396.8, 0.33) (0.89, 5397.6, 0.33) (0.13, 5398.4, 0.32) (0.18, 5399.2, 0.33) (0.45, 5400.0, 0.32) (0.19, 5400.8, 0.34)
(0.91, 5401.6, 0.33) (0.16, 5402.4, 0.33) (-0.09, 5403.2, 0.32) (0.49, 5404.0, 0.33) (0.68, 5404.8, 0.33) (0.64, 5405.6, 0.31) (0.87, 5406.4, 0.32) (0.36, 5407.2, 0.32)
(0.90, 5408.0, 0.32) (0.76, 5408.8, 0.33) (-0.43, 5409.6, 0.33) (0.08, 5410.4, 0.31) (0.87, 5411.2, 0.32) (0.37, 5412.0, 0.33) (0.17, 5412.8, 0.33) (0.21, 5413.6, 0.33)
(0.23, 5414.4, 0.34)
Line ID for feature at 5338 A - C IV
